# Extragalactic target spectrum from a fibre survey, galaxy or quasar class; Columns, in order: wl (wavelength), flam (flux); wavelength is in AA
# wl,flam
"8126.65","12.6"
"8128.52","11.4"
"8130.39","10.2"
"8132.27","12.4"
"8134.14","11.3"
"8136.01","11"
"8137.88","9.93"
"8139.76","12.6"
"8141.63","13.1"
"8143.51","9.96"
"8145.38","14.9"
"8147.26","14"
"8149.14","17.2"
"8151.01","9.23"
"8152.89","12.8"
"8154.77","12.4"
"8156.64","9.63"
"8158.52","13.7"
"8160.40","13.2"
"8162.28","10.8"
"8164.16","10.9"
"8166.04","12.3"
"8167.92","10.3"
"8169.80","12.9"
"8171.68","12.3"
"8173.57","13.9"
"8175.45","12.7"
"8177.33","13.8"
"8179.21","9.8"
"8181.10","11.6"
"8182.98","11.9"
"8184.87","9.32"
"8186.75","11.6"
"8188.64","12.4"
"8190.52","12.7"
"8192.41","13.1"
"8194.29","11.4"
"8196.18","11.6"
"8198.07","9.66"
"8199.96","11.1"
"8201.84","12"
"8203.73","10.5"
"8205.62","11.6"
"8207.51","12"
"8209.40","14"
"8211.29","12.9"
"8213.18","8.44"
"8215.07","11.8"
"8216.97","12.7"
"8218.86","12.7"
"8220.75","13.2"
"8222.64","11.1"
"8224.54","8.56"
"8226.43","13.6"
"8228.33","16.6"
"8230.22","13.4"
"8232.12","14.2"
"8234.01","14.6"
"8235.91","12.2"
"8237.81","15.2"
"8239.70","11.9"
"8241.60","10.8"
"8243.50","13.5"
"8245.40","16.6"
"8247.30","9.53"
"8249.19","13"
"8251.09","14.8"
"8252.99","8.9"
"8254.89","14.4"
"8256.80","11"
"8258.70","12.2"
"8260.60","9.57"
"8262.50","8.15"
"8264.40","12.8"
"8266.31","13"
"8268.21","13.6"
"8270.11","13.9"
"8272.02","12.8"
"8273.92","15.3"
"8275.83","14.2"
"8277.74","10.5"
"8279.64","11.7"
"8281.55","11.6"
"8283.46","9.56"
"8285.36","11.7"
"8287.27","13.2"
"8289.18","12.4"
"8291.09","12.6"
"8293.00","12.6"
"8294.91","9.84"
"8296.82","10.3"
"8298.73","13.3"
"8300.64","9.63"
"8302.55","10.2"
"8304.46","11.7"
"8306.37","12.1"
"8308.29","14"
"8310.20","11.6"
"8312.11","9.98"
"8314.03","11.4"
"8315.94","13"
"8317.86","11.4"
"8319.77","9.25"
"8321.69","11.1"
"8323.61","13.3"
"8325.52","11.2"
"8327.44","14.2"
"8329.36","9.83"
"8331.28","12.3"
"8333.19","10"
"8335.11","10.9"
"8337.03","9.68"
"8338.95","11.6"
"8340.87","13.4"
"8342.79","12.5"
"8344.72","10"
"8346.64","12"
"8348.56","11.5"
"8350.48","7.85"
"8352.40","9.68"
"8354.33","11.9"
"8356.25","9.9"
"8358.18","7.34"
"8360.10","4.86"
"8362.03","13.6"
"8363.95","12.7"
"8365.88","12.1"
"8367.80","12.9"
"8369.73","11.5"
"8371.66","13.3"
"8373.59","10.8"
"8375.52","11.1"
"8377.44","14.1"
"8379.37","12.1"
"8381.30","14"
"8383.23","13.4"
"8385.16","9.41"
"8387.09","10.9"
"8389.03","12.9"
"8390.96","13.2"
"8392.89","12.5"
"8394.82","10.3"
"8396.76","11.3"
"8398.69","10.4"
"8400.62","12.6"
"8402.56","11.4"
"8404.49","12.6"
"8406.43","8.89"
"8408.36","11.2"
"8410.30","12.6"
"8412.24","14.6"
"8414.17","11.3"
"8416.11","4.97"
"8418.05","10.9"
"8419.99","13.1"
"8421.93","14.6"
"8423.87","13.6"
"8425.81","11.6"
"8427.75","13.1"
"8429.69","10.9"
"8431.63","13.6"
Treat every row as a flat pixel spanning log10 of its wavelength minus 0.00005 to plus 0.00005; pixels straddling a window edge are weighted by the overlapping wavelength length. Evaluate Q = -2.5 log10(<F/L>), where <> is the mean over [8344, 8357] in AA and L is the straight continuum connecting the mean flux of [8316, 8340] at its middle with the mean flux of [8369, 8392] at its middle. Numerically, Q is 0.13 mag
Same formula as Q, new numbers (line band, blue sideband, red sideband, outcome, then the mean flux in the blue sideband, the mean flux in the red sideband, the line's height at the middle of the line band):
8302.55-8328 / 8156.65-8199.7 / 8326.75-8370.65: -0.06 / 11.8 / 10.9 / 11.1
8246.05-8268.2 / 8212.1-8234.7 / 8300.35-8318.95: 0.04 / 12.6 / 11.6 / 12.2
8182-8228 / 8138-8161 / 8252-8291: 0.06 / 12.6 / 12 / 12.4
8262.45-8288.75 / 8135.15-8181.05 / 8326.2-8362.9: -0.11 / 12.2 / 10.7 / 11.2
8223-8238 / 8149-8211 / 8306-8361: -0.16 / 11.9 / 10.9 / 11.6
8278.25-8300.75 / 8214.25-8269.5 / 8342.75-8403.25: 0.05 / 12.5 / 11.4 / 12.1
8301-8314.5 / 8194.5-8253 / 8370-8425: 0.06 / 12.4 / 11.9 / 12.1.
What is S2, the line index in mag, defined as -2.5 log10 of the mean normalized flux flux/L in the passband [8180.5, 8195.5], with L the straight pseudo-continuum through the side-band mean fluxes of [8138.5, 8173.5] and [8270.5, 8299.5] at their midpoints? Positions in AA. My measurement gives 0.05 mag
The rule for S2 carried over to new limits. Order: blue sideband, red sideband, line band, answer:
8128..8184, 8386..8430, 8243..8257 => -0.074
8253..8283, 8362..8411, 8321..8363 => 0.113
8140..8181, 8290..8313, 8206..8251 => -0.071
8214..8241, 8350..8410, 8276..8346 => 0.050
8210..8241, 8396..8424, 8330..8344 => 0.054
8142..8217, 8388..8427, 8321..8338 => 0.039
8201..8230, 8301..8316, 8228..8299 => -0.054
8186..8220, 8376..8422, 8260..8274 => -0.046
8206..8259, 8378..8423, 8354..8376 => 0.090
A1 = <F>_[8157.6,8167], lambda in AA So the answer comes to 12.2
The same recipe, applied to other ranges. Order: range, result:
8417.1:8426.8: 12.8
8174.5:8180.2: 12.1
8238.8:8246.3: 13.2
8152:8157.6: 11.6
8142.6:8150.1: 14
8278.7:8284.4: 10.9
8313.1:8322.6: 11.2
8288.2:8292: 12.5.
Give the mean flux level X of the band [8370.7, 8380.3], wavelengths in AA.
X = 12.3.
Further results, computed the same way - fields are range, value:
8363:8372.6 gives 12.5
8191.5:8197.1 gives 12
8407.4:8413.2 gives 12.8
